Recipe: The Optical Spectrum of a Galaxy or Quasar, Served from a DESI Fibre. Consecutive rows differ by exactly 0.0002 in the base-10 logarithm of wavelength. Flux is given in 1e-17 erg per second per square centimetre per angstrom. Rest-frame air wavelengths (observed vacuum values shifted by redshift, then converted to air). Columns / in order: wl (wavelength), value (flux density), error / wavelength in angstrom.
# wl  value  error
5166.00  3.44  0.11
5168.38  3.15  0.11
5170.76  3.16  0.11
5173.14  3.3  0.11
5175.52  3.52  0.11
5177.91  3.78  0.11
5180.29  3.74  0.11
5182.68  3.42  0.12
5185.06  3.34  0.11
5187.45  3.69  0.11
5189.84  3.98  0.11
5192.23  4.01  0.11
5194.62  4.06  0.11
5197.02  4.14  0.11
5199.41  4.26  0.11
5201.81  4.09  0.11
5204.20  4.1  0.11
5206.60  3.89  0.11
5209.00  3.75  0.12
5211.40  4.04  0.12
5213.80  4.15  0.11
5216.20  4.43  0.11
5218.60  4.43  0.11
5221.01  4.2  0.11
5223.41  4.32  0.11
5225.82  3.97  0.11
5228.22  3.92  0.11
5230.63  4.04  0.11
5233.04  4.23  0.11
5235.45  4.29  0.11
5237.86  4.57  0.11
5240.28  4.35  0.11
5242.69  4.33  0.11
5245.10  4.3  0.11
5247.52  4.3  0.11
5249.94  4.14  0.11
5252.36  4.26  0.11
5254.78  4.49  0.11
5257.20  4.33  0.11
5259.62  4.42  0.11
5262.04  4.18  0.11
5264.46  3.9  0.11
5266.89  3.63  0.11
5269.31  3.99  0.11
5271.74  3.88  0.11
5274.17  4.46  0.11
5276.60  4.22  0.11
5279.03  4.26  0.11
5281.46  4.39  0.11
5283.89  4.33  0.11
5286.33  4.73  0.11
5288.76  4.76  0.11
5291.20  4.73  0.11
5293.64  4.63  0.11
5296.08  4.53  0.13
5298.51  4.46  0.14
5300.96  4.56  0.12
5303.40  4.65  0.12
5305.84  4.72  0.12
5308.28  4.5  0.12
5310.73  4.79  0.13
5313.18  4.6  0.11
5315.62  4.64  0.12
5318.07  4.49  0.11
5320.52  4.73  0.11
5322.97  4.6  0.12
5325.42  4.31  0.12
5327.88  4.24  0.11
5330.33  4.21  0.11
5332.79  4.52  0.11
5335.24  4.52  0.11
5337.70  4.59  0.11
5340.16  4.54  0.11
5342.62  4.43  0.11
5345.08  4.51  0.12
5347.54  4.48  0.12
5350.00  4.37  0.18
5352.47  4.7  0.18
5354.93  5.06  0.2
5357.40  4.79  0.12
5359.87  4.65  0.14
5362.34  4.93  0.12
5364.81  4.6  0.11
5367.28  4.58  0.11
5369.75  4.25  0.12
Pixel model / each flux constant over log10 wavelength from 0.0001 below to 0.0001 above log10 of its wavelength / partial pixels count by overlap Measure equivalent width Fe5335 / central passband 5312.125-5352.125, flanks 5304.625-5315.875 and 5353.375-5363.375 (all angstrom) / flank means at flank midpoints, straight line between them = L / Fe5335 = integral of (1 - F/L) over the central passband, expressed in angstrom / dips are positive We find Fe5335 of 2.1 angstrom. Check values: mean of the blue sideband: 4.65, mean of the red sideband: 4.85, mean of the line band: 4.49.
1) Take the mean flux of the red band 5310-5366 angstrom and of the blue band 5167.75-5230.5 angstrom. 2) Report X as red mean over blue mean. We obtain 1.2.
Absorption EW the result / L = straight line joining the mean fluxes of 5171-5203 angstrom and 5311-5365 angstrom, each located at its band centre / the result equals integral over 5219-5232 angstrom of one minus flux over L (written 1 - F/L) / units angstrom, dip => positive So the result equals -0.4 angstrom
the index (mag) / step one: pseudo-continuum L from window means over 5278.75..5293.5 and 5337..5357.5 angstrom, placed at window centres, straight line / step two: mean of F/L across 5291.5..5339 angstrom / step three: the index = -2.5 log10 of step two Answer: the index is 0.008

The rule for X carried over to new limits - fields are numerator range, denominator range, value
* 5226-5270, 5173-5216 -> 1.08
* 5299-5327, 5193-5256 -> 1.09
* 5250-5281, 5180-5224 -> 1.04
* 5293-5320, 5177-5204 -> 1.19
